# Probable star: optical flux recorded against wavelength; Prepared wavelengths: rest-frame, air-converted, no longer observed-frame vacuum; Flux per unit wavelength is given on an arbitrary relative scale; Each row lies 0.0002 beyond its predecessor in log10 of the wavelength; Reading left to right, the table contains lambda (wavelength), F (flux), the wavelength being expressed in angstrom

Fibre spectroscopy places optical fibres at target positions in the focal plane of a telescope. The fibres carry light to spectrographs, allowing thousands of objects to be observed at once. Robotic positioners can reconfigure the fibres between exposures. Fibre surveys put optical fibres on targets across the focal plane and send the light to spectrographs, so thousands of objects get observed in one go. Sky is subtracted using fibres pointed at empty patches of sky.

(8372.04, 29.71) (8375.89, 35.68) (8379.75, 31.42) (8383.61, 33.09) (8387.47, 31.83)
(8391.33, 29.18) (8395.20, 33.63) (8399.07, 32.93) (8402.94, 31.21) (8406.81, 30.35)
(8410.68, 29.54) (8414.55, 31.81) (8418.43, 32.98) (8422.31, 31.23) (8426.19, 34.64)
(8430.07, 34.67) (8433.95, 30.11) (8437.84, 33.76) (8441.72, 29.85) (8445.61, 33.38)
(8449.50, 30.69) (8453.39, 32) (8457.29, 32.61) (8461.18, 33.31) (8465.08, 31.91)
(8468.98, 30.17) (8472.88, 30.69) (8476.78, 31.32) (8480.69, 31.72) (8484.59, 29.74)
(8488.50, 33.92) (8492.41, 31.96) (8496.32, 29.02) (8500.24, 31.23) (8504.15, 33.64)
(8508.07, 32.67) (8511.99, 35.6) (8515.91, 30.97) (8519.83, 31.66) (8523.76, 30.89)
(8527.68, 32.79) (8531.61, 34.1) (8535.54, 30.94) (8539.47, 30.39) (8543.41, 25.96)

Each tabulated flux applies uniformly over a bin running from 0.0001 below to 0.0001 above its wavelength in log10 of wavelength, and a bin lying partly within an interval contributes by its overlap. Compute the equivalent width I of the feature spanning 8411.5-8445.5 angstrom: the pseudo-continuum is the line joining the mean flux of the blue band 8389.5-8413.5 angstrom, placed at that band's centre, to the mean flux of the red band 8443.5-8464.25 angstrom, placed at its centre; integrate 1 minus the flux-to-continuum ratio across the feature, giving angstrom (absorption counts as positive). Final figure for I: -0.61 angstrom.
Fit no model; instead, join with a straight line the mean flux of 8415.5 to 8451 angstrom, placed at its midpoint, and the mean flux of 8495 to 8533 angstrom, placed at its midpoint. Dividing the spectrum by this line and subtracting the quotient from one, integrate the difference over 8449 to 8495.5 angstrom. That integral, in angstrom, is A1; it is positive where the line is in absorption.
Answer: 1.00 angstrom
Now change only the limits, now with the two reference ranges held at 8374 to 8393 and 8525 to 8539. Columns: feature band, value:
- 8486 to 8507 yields 0.2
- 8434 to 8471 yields 0.5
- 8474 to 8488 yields 0.5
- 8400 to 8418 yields 0.7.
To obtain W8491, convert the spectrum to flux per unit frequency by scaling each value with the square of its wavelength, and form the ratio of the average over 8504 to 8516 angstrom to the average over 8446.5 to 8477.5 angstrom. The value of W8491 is 1.1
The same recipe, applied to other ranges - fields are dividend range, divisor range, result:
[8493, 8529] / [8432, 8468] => 1.02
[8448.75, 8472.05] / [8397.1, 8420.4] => 1.02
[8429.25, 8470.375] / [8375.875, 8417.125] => 1.02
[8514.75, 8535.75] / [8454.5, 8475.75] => 1.02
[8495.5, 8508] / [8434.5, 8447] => 1.00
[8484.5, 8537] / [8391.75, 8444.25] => 1.03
